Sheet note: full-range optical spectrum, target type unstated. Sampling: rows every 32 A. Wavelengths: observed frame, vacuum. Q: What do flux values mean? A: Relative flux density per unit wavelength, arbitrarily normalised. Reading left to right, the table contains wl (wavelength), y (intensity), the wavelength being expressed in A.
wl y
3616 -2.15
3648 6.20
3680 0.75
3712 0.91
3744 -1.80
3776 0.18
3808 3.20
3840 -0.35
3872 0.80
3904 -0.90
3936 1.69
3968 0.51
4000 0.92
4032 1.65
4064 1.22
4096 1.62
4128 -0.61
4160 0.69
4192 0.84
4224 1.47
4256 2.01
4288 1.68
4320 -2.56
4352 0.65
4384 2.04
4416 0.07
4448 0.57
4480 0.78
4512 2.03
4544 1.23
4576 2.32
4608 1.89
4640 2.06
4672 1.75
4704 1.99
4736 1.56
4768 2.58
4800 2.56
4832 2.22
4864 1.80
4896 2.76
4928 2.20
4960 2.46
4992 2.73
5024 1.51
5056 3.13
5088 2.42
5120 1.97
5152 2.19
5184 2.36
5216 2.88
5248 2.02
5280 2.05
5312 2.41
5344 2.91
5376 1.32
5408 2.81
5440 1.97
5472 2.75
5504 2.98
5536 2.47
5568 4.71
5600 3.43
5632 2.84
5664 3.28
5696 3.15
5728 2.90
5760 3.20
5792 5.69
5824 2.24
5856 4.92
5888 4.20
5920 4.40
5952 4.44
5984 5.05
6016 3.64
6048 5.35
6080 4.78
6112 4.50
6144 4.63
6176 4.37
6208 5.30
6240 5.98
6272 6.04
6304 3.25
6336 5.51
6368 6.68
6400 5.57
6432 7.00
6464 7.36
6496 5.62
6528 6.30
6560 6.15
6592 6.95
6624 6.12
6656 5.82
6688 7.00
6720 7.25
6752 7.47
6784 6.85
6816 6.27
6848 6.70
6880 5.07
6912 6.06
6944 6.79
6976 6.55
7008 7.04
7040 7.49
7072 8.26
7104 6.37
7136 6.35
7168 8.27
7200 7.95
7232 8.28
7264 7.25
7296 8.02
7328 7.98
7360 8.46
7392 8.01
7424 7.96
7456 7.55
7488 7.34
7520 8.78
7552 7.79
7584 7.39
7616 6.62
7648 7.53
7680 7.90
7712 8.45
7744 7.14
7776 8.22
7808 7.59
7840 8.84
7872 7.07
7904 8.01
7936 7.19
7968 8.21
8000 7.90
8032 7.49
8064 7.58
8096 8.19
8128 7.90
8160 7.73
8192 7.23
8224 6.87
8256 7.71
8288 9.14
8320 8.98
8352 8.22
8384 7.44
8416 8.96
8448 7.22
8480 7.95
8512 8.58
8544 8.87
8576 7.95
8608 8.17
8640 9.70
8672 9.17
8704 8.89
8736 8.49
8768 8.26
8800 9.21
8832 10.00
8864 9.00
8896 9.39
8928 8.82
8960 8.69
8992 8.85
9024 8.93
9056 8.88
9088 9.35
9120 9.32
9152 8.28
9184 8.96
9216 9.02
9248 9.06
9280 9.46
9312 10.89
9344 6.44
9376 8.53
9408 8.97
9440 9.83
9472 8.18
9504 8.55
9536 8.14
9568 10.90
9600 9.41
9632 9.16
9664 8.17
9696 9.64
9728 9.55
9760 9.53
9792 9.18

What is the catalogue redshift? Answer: 0.59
